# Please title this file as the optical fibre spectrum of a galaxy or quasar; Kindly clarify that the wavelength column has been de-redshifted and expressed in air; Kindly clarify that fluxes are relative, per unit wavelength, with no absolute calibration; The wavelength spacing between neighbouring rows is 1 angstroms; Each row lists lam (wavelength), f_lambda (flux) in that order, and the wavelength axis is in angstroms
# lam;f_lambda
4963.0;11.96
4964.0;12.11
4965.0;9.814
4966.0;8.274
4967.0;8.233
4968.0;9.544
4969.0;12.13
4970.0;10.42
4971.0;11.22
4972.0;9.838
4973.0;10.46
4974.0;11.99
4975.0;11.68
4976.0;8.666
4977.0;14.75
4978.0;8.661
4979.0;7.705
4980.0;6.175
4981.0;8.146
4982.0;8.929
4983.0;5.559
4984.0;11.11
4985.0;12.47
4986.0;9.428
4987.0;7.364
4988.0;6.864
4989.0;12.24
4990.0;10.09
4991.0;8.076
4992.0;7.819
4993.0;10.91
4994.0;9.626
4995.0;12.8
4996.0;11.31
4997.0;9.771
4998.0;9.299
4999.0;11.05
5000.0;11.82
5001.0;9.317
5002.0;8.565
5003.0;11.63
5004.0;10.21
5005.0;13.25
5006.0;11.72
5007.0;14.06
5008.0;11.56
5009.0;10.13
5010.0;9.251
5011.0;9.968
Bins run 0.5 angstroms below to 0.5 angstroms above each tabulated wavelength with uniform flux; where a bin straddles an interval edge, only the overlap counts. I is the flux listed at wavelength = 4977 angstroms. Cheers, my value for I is 14.75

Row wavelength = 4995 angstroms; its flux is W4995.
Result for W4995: 12.8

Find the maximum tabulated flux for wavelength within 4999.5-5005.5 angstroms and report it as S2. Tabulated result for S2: 13.25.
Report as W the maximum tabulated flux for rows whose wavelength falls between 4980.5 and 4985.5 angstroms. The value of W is 12.47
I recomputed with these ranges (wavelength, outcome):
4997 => 9.771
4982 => 8.929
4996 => 11.31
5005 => 13.25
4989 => 12.24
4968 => 9.544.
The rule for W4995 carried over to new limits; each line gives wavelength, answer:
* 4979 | 7.705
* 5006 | 11.72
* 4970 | 10.42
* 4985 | 12.47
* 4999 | 11.05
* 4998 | 9.299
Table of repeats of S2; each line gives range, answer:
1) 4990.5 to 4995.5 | 12.8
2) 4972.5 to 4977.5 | 14.75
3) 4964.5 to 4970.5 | 12.13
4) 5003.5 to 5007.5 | 14.06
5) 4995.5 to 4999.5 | 11.31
